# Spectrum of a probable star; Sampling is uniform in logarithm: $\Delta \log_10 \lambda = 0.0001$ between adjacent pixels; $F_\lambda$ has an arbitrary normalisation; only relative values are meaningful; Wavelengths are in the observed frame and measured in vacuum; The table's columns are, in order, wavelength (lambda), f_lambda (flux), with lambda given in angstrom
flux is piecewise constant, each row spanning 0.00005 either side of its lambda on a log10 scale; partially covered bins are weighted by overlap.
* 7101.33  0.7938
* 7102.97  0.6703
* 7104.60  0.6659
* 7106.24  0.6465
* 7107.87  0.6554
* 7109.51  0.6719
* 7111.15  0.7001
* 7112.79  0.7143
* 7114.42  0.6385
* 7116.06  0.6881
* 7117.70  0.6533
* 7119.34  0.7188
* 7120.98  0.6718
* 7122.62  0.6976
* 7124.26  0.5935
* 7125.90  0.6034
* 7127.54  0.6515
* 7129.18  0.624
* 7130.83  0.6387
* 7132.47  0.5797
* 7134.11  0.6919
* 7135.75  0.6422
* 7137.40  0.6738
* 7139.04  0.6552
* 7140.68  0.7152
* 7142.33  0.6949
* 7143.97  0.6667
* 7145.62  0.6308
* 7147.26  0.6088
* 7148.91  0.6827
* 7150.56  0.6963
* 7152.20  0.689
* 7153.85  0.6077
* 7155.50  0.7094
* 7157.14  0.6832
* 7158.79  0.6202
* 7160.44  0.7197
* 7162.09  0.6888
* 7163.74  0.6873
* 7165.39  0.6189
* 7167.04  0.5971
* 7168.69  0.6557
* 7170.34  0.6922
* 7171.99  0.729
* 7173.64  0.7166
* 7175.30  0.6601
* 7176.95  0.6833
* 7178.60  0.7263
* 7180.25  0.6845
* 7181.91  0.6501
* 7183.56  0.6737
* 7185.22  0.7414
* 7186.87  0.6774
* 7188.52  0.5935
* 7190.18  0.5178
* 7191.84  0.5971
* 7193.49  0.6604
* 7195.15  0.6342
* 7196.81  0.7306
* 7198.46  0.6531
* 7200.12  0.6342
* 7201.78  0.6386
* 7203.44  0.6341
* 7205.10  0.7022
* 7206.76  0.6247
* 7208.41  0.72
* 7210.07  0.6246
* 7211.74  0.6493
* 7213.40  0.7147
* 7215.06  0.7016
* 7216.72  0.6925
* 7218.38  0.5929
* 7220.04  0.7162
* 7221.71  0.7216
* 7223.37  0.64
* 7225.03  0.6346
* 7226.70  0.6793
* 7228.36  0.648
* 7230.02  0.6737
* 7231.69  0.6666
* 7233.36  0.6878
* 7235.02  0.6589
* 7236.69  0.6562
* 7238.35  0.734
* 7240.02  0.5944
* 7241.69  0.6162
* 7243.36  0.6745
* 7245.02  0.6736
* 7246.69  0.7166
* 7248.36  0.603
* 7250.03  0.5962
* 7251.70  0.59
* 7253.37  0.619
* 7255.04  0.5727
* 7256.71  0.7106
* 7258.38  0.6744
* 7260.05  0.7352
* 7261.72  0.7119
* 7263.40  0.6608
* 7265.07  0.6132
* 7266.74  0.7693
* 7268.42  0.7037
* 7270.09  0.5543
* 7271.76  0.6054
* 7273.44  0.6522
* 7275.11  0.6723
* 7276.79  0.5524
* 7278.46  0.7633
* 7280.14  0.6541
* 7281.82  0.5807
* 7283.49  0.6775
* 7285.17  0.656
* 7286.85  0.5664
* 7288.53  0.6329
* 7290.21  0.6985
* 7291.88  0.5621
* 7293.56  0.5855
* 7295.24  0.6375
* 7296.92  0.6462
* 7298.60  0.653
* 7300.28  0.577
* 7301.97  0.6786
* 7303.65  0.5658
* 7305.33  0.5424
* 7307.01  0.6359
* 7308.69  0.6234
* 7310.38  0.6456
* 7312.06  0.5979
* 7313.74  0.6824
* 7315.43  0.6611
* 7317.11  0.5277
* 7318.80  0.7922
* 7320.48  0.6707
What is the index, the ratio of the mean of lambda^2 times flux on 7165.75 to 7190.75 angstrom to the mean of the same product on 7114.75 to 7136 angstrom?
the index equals 1.0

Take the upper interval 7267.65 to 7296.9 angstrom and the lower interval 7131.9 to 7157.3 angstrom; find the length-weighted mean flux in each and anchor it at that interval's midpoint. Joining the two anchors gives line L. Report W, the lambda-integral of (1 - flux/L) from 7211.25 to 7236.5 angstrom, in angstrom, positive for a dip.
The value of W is -1.0 angstrom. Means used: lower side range 0.665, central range 0.672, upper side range 0.633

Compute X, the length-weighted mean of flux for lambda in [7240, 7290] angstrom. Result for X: 0.648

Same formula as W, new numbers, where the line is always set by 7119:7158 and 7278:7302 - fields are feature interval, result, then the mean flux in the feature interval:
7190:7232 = -0.8 angstrom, 0.66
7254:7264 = -0.6 angstrom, 0.677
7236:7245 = -0.2 angstrom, 0.657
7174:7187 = -0.7 angstrom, 0.688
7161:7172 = -0.2 angstrom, 0.664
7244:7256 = 0.3 angstrom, 0.626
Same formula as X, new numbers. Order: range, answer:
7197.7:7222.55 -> 0.668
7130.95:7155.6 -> 0.661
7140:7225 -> 0.666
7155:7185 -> 0.678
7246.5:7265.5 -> 0.649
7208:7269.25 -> 0.666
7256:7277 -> 0.666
